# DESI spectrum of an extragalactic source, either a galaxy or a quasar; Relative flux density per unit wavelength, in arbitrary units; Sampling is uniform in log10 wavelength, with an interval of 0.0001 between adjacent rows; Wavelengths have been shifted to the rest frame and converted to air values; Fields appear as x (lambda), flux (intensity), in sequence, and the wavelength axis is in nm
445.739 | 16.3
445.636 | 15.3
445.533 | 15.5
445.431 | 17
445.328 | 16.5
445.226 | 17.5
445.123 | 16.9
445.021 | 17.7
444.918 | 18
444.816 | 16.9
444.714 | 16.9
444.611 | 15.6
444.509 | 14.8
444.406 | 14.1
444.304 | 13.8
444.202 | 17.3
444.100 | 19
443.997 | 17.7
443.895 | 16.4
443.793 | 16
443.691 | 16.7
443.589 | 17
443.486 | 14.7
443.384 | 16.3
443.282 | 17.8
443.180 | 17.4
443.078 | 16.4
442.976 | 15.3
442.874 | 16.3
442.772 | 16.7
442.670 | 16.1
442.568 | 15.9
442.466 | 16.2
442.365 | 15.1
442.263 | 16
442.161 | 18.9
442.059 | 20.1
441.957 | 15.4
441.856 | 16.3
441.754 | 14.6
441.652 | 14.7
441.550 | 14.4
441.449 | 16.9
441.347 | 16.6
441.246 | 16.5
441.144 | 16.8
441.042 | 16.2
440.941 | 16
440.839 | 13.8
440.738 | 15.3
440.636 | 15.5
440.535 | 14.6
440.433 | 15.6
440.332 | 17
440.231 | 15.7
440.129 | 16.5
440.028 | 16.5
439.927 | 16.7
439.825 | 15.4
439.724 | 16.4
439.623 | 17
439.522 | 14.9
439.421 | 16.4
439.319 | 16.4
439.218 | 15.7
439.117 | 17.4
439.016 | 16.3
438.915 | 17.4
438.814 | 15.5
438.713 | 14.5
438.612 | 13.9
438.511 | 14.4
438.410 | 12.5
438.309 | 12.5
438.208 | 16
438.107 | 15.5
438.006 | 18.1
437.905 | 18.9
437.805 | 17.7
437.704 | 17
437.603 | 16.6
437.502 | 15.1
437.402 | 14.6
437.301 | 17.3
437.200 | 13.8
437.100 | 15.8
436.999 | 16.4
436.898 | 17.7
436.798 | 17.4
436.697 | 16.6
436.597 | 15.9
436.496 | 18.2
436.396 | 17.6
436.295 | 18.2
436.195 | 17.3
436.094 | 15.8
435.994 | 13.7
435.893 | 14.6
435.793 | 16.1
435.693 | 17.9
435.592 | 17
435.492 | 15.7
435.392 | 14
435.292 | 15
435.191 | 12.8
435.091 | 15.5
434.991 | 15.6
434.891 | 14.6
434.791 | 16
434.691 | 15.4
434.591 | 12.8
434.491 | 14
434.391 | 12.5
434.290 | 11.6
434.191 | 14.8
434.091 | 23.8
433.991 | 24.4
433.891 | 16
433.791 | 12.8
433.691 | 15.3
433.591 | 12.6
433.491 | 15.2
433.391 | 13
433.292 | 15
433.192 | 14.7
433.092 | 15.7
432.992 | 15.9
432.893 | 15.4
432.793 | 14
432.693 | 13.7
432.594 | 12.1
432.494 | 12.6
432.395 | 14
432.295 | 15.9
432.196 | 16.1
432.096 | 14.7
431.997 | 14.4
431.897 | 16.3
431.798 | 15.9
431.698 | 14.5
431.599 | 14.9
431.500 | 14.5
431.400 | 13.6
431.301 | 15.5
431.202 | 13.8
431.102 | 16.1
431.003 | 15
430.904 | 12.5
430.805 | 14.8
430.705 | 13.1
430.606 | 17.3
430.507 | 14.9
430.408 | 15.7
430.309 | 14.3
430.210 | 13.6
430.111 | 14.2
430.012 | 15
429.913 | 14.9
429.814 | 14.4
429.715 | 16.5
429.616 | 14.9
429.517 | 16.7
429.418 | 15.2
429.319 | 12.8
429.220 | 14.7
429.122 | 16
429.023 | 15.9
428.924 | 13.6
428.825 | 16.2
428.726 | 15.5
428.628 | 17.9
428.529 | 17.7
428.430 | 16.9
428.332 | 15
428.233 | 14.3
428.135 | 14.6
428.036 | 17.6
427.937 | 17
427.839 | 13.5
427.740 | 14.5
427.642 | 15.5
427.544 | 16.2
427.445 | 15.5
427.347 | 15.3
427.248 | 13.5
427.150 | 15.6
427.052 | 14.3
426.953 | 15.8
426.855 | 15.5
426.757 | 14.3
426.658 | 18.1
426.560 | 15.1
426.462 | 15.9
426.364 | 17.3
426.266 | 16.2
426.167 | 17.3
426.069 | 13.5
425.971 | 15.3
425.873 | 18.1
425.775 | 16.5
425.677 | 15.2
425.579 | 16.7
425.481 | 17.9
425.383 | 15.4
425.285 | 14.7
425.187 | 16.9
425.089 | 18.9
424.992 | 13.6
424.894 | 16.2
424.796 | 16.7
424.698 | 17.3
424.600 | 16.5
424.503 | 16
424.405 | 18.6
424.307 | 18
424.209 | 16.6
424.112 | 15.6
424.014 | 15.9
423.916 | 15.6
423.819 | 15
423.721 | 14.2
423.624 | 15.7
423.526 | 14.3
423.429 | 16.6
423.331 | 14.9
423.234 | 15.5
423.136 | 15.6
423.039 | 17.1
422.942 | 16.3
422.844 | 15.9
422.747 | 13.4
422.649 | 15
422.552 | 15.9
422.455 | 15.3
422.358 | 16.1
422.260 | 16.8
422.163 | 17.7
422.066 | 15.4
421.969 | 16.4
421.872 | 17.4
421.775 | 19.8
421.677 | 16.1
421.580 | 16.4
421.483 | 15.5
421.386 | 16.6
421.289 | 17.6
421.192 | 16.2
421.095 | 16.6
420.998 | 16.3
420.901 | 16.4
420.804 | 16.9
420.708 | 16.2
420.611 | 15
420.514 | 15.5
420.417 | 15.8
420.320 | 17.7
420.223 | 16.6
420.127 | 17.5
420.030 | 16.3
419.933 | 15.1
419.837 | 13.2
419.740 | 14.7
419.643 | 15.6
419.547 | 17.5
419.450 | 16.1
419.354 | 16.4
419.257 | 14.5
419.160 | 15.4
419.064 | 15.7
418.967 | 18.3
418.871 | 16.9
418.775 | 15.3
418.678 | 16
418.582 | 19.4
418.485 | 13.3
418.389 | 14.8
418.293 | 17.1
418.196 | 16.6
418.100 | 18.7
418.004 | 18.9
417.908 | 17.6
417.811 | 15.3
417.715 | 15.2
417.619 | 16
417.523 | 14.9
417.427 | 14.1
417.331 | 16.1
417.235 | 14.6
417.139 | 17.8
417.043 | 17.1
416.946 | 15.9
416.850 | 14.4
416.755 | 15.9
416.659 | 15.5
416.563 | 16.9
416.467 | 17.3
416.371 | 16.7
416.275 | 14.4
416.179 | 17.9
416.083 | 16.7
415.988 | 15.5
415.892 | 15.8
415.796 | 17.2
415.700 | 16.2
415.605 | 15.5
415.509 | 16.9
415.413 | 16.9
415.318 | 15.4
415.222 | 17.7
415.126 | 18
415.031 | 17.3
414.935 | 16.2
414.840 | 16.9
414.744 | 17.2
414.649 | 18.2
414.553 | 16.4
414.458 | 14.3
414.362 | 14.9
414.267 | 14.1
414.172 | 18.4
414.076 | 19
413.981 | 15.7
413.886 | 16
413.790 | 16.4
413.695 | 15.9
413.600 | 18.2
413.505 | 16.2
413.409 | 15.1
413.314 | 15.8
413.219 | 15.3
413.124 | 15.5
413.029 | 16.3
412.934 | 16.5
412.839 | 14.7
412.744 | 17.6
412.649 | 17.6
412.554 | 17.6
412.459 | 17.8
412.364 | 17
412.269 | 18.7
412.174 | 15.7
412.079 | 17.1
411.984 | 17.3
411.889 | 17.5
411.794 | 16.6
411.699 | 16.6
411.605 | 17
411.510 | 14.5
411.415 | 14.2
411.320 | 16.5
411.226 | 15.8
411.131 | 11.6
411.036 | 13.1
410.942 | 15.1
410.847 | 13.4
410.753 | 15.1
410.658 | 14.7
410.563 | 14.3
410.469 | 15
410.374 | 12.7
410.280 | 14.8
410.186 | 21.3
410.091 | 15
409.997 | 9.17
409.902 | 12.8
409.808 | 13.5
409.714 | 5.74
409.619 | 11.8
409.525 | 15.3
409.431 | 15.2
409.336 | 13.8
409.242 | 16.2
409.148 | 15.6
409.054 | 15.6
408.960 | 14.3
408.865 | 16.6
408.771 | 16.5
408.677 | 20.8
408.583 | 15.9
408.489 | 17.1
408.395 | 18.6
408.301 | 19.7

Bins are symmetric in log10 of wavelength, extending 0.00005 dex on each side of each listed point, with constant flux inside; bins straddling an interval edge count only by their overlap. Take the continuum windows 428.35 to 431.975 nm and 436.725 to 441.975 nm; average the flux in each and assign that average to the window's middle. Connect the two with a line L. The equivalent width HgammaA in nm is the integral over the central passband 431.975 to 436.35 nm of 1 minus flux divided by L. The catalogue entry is 0.08 nm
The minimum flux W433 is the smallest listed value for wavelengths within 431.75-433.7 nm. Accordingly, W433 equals 12.1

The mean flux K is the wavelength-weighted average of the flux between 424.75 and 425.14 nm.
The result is 16.4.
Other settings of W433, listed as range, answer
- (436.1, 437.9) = 13.8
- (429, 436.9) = 11.6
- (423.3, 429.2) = 13.5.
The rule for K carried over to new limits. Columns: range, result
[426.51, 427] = 15.8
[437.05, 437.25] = 14.8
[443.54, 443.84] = 16.6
